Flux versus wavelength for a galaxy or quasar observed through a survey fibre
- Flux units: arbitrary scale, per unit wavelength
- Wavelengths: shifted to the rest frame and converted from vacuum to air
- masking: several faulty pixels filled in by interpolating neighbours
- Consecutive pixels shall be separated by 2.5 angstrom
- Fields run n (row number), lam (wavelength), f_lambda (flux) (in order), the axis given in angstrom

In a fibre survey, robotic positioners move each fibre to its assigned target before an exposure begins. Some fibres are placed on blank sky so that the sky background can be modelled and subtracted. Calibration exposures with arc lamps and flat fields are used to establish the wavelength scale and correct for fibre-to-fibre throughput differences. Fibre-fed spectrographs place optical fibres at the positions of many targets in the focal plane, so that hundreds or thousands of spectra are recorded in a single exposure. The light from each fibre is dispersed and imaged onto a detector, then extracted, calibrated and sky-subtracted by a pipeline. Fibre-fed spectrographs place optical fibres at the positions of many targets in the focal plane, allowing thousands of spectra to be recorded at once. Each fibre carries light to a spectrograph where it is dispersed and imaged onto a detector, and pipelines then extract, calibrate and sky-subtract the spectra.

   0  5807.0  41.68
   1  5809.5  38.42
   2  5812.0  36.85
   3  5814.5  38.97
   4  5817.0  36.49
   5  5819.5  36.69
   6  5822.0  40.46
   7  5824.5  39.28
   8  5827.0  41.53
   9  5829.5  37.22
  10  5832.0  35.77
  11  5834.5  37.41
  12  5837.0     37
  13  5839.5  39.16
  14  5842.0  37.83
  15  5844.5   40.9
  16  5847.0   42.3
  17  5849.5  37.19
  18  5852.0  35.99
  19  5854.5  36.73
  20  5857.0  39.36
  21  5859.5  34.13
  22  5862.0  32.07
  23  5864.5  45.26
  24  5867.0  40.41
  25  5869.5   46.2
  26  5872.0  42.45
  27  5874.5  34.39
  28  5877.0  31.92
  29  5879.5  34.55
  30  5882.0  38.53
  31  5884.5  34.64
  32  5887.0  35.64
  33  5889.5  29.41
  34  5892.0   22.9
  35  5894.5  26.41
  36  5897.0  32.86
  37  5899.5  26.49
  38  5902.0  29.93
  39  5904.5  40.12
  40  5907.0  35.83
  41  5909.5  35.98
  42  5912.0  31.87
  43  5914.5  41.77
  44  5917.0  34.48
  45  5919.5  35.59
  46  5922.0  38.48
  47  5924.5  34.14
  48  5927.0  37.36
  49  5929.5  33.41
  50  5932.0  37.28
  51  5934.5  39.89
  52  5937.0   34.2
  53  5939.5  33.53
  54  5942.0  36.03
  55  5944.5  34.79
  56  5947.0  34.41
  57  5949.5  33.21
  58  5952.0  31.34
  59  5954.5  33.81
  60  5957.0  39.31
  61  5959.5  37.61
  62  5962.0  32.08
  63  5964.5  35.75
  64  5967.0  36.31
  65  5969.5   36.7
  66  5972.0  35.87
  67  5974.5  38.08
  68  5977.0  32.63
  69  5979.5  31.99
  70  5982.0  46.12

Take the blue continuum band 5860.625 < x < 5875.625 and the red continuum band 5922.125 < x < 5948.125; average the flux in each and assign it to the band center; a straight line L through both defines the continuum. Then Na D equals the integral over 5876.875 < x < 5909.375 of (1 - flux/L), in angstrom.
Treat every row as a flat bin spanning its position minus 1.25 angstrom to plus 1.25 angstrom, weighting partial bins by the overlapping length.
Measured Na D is 5.1 angstrom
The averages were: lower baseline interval 40.1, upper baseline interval 35.6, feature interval 32.4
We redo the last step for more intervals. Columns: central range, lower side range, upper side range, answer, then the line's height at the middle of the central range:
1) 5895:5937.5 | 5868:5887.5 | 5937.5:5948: 0.72 angstrom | 35.8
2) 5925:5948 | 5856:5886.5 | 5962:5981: 0.33 angstrom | 36.1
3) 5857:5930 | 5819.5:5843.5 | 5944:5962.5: 2.62 angstrom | 36.5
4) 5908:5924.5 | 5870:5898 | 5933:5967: -0.93 angstrom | 34.3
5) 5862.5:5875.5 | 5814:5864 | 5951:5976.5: -1.37 angstrom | 37.4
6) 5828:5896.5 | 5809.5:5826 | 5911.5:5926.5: 1.66 angstrom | 37.4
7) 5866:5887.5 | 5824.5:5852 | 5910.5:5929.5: -0.17 angstrom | 37.4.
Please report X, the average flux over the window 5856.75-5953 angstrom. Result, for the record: 35.1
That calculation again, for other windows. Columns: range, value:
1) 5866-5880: 38.5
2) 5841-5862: 37.7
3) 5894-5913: 32.7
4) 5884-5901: 29.6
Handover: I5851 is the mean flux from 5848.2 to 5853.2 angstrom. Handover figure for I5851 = 36.7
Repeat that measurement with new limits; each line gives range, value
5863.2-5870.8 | 43.9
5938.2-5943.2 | 34.8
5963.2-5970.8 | 36.2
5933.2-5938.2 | 37.1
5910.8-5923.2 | 36.4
